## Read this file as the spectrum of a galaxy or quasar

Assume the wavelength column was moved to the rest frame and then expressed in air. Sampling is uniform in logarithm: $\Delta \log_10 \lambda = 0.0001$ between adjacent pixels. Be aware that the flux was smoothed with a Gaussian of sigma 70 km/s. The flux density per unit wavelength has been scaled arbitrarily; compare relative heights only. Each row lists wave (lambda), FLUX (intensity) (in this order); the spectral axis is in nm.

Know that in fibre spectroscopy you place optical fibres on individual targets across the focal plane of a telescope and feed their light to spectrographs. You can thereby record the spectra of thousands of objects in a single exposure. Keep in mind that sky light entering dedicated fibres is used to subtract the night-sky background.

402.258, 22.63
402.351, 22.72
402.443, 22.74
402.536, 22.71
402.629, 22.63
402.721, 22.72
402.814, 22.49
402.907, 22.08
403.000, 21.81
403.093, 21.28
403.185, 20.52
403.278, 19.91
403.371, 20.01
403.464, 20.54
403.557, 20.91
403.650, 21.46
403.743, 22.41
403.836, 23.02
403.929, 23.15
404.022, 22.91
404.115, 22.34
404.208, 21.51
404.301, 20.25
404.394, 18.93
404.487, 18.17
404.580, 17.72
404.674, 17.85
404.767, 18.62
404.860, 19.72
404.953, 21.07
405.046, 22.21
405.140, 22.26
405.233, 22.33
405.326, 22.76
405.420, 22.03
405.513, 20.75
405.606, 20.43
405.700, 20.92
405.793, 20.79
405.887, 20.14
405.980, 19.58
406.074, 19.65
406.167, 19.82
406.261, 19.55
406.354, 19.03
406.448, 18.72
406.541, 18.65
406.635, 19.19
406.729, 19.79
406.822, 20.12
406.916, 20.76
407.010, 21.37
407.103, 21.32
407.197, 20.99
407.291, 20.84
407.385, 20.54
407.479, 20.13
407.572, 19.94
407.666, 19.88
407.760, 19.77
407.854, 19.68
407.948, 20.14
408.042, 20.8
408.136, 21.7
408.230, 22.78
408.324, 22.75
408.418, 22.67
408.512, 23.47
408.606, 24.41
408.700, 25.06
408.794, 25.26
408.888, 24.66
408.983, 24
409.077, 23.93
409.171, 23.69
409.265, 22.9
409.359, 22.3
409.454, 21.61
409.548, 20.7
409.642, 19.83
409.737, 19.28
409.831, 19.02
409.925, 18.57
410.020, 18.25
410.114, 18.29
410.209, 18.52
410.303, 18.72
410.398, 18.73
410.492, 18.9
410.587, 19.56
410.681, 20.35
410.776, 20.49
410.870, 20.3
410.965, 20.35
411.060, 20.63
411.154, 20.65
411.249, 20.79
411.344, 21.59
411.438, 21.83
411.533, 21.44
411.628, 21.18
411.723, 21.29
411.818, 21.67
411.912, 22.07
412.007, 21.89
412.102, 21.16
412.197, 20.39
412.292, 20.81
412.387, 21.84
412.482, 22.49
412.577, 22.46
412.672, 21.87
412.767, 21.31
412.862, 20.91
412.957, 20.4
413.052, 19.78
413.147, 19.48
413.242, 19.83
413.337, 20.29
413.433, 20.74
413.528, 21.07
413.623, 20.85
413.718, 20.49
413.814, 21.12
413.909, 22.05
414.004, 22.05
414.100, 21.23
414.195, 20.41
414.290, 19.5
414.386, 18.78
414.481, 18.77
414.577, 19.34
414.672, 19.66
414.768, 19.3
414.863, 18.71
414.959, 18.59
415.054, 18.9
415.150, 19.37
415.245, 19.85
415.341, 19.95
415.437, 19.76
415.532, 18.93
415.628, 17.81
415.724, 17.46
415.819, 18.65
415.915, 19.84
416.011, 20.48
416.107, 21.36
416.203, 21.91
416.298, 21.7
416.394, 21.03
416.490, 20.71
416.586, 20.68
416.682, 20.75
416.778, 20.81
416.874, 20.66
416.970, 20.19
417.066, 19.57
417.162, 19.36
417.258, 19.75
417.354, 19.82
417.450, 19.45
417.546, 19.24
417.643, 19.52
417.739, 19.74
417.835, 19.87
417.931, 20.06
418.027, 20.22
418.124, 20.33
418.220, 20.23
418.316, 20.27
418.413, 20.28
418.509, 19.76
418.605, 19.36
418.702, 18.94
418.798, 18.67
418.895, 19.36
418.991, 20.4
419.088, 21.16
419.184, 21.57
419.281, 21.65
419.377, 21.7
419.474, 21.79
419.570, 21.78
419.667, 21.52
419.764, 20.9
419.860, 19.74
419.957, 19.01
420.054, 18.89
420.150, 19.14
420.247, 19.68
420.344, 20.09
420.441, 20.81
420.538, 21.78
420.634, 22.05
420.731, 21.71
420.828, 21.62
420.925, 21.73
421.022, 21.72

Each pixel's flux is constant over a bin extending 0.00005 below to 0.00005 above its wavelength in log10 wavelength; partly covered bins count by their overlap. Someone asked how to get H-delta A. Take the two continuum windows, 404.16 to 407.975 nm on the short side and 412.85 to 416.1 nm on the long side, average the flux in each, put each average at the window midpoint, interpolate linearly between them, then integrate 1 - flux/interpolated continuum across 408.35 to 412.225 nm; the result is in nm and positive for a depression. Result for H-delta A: -0.24 nm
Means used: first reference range 20.2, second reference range 19.8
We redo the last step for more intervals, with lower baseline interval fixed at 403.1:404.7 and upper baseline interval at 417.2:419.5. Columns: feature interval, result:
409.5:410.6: 0.08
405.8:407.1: 0.05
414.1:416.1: 0.09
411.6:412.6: -0.06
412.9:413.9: -0.01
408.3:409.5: -0.18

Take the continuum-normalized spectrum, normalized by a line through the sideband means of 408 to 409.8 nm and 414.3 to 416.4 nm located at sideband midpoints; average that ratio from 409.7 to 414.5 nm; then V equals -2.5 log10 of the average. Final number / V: 0.03 mag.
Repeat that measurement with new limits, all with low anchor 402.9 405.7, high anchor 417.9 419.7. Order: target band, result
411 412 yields -0.03 mag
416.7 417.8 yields 0.04 mag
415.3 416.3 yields 0.05 mag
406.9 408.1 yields 0.02 mag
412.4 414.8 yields 0.00 mag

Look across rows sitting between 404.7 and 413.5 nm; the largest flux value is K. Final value 25.26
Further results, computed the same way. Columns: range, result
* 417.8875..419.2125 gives 21.57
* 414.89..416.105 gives 20.48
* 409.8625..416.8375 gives 22.49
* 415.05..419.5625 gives 21.91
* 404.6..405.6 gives 22.76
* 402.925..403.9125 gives 23.02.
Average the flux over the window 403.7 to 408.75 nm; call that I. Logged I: 20.8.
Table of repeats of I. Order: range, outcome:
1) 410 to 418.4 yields 20.2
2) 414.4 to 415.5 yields 19.3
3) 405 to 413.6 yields 20.9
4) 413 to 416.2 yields 19.9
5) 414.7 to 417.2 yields 19.9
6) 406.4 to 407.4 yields 20.2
